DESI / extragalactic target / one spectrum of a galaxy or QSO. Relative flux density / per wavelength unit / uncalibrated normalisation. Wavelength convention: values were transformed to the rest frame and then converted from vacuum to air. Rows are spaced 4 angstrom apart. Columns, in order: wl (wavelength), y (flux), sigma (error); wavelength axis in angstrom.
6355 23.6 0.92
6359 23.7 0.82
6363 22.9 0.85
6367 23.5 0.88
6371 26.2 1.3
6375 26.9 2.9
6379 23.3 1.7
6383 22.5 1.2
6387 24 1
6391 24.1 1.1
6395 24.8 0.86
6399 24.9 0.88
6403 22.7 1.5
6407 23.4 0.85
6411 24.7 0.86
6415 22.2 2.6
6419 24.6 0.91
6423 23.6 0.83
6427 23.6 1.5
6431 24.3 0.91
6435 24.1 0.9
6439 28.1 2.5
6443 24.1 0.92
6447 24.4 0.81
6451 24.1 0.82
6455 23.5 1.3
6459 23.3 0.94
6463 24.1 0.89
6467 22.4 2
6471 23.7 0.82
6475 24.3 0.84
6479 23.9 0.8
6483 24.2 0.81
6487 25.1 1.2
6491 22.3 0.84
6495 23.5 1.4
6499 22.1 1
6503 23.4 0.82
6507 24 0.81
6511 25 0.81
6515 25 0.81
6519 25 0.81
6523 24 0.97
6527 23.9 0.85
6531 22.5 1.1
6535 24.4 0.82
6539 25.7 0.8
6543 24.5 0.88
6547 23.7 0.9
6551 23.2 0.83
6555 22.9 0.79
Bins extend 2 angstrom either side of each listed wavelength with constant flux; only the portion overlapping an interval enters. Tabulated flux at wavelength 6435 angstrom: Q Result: 24.1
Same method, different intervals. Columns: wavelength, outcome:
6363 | 22.9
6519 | 25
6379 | 23.3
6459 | 23.3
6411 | 24.7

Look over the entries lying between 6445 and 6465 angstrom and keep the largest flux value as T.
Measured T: 24.4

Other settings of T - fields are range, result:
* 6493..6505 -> 23.5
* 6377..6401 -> 24.9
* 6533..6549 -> 25.7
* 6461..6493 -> 25.1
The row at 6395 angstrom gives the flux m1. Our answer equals 24.8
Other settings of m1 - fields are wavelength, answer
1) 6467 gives 22.4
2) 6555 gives 22.9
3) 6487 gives 25.1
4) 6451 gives 24.1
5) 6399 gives 24.9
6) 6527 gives 23.9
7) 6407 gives 23.4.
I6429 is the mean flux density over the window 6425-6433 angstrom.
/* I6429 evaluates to 24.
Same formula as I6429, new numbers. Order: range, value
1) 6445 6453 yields 24.2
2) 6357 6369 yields 23.4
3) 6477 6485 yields 24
